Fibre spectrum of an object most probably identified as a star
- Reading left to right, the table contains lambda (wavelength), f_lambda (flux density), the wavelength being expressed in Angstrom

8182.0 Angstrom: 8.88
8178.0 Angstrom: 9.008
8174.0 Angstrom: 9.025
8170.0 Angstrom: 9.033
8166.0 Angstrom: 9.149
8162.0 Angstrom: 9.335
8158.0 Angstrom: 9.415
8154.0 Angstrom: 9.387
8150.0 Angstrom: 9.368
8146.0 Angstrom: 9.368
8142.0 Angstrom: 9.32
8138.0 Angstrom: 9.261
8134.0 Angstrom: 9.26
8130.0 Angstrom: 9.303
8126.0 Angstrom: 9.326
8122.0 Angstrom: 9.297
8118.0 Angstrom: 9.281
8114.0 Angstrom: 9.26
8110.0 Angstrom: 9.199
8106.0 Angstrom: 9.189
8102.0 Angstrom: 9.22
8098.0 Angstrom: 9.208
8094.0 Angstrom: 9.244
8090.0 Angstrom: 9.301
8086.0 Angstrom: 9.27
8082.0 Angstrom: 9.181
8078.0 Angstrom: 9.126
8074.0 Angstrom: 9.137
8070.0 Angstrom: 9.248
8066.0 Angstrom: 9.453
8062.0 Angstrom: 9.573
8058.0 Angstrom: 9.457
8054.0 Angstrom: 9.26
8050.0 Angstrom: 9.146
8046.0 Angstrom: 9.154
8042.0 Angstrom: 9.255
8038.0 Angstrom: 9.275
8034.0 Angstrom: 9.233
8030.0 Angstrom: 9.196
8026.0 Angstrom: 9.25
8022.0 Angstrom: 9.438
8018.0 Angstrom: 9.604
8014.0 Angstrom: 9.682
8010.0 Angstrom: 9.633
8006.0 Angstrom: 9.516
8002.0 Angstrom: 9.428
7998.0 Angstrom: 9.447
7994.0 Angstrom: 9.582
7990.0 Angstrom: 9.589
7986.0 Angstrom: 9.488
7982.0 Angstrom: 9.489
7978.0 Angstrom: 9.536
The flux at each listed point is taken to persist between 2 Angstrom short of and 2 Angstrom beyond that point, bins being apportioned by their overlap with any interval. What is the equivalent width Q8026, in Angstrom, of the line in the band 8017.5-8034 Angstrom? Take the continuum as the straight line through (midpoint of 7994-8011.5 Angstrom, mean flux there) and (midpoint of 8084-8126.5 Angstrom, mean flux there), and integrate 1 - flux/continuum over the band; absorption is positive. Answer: 0.2 Angstrom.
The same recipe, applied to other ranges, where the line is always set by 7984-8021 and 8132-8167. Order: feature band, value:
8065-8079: 0.3 Angstrom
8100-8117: 0.3 Angstrom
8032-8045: 0.3 Angstrom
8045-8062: 0.3 Angstrom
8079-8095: 0.3 Angstrom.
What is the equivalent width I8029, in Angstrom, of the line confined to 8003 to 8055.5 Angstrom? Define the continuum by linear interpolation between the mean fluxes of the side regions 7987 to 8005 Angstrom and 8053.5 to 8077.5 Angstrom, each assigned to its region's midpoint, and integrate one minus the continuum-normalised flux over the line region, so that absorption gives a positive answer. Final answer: 0.4 Angstrom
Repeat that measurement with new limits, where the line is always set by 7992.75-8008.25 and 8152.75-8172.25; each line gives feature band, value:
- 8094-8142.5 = 0.32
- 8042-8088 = 0.61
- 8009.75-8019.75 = -0.18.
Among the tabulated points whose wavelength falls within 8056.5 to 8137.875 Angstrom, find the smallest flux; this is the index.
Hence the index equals 9.126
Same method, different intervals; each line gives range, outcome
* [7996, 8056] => 9.146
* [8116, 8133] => 9.281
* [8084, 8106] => 9.189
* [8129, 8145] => 9.26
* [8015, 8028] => 9.25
